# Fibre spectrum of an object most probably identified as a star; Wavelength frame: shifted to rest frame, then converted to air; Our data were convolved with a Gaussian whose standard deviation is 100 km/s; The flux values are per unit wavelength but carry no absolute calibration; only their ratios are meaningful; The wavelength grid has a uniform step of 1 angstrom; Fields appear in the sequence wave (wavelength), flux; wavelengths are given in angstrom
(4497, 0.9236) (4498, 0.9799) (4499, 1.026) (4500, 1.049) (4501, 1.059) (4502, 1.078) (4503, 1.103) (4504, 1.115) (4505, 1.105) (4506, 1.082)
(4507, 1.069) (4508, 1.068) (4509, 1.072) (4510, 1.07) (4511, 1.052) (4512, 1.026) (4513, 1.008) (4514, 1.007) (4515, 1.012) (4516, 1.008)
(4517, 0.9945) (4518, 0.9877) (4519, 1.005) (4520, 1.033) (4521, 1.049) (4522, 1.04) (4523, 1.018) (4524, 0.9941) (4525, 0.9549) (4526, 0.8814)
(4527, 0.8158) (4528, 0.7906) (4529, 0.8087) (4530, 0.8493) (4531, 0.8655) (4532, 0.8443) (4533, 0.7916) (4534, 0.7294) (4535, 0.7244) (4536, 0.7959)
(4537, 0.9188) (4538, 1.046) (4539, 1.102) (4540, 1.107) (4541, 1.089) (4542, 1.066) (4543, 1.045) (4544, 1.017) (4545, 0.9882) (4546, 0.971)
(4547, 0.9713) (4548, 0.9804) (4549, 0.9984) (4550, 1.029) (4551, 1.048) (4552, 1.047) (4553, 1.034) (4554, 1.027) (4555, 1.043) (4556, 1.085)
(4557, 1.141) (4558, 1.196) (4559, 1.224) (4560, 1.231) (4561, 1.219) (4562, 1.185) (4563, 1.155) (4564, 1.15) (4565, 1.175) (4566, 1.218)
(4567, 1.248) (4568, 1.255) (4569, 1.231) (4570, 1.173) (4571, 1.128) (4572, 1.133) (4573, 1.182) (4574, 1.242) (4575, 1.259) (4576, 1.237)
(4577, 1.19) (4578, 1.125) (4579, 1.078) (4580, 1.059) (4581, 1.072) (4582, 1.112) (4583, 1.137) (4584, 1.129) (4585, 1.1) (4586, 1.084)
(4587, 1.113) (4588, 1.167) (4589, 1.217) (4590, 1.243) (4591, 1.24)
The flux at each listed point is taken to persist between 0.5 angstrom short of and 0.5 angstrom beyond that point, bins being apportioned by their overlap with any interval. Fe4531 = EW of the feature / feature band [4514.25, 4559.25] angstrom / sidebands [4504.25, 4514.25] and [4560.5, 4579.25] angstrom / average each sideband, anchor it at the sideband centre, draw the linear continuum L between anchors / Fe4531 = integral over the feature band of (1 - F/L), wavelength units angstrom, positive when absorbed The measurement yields 5.6 angstrom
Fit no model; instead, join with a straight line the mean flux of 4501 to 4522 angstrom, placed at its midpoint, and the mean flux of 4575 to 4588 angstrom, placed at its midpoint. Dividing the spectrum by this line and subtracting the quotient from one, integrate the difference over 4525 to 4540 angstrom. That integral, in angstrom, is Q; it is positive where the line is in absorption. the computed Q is 2.9 angstrom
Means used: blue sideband 1.05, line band 0.866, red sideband 1.13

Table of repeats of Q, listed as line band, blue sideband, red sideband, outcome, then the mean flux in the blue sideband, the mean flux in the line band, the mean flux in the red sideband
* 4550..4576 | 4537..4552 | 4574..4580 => -1.1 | 1.03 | 1.16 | 1.17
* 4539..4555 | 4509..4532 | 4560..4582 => 0.7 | 0.966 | 1.03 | 1.18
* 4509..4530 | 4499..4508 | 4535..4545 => 1.4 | 1.08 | 0.977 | 1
